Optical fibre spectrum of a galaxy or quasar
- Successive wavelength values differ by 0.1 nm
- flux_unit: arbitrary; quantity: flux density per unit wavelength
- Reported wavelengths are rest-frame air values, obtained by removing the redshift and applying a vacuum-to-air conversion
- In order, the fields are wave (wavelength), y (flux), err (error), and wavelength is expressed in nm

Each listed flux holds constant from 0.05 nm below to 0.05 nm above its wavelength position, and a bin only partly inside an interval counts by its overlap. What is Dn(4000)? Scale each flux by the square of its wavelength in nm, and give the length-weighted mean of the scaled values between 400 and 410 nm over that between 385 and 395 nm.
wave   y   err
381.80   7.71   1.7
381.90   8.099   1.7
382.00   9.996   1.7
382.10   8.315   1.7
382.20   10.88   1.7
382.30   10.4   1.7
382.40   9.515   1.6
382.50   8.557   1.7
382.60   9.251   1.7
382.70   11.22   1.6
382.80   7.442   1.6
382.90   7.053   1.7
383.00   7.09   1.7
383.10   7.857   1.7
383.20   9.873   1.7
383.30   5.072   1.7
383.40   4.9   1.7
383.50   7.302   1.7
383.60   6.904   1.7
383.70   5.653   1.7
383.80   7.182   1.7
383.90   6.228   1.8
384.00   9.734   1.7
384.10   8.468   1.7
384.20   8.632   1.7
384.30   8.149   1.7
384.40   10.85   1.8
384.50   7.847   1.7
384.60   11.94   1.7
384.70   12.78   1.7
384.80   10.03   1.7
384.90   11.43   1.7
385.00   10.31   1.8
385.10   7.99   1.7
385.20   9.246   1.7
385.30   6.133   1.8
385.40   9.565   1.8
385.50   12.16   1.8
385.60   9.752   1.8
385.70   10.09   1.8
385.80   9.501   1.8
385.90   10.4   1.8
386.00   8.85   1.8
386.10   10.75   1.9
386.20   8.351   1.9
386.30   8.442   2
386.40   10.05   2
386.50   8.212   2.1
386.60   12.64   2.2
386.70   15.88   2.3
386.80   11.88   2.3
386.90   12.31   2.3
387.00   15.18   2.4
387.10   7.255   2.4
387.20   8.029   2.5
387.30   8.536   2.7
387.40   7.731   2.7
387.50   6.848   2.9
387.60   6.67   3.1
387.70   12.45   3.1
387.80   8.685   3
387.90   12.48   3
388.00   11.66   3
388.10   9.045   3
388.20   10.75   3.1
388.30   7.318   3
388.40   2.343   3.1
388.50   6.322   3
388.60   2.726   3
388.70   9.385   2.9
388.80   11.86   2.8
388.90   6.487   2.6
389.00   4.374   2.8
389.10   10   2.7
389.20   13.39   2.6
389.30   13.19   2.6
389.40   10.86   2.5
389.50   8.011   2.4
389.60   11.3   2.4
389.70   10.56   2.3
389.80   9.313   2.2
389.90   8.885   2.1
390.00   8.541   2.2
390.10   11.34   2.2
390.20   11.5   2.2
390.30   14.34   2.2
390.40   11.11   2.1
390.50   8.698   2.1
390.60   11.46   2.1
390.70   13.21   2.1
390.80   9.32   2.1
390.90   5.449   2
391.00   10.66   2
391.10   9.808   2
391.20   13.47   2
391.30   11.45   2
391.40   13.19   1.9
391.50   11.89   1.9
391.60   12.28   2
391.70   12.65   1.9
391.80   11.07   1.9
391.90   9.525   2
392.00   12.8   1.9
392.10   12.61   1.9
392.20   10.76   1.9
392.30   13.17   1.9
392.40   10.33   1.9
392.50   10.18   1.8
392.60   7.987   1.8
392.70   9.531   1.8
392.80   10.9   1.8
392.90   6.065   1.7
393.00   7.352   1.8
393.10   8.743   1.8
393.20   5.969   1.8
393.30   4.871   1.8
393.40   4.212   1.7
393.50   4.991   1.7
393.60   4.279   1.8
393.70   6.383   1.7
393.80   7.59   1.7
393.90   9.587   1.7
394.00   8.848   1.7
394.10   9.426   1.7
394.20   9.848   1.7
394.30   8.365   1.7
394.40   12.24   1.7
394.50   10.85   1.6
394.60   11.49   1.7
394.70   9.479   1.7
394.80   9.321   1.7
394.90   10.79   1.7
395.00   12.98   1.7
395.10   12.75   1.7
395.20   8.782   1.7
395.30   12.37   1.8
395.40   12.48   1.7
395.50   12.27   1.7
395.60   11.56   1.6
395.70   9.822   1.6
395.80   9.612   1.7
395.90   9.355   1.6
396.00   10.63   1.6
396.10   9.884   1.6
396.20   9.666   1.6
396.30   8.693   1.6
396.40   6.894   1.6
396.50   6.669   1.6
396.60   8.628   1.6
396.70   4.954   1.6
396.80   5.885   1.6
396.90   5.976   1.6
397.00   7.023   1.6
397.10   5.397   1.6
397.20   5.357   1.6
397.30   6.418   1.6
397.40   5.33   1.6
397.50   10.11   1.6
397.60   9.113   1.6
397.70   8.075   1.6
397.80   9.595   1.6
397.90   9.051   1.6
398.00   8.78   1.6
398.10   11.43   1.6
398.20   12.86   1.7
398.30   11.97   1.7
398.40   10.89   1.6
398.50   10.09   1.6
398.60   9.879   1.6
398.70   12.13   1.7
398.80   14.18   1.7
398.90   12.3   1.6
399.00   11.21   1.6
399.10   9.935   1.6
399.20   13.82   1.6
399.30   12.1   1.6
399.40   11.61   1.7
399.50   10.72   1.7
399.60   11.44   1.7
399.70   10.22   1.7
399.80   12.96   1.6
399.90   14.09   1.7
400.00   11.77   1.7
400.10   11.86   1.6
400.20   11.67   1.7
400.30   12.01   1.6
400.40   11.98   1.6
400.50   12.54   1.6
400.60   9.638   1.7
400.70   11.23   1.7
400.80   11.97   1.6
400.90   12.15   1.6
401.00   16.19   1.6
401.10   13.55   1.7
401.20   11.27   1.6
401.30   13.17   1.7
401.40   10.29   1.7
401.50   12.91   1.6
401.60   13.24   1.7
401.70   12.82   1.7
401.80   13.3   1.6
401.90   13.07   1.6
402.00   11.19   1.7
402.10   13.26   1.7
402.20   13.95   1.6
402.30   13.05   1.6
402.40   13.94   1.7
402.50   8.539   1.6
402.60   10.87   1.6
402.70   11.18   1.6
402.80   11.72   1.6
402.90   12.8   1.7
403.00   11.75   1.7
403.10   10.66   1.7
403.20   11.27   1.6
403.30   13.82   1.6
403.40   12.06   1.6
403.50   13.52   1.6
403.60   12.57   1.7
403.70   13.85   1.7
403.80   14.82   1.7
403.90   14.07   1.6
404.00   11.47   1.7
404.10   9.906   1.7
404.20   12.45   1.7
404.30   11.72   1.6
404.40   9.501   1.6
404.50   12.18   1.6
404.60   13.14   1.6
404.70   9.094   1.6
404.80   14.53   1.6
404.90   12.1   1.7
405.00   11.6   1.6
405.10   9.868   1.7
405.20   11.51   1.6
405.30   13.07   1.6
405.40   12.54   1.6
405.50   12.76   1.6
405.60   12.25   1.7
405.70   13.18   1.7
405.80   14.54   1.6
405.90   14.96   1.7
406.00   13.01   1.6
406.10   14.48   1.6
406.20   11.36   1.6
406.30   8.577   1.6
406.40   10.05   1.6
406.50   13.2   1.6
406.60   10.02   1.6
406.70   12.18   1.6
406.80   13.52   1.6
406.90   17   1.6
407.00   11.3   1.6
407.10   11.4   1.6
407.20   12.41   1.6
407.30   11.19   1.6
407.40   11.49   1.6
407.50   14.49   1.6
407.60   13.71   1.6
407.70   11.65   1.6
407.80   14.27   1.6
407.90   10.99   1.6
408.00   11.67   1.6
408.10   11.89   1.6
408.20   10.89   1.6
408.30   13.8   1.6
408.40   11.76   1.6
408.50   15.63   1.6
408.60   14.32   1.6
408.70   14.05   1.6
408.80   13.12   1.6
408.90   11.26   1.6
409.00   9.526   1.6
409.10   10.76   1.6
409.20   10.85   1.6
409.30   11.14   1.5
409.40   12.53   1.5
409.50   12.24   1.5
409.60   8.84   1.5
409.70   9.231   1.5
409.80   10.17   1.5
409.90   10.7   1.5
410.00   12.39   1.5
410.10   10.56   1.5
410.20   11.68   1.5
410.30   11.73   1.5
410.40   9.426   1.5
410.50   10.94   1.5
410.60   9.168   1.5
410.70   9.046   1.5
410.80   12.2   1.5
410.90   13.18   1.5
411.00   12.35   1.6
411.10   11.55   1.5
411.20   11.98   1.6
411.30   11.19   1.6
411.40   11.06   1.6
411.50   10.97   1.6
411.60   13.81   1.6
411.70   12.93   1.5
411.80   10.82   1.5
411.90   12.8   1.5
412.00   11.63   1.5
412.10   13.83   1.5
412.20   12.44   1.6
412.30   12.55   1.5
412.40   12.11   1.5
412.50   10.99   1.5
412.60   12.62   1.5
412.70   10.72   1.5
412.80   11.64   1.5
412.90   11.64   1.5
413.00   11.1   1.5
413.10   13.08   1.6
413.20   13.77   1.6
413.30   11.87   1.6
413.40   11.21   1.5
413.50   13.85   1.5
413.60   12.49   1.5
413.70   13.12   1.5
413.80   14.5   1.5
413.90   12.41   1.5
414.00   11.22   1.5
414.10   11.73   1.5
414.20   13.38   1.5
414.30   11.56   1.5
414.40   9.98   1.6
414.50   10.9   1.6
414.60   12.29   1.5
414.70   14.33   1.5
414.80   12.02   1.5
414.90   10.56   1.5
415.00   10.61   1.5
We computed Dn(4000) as 1.4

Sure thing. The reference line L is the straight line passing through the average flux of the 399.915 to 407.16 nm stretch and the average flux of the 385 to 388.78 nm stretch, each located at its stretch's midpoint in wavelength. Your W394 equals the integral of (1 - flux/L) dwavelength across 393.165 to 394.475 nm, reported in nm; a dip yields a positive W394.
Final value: 0.38 nm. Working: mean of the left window 9.37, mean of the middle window 7.51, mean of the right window 12.3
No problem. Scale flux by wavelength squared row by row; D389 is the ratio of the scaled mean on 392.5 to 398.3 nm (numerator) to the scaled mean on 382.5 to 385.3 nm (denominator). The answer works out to 1.1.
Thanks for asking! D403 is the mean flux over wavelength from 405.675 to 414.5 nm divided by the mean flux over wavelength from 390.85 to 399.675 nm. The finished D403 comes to 1.2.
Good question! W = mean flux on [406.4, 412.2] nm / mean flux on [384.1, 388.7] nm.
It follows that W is 1.3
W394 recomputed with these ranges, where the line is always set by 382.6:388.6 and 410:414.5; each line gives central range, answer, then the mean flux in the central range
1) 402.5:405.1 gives -0.239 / 12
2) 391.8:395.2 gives 0.224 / 9.24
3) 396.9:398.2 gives 0.283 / 8.08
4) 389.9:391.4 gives -0.183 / 10.8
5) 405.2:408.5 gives -0.355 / 12.5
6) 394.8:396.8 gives 0.060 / 9.82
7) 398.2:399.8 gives -0.170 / 11.6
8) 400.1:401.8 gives -0.258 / 12.3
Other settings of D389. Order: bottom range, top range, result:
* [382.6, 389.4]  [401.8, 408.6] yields 1.50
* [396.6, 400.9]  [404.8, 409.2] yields 1.26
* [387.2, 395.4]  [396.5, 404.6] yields 1.22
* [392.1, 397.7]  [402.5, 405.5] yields 1.43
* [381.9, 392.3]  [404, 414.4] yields 1.39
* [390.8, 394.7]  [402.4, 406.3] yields 1.36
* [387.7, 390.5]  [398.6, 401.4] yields 1.34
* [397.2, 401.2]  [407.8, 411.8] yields 1.10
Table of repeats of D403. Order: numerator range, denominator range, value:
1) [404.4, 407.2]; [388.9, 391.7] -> 1.16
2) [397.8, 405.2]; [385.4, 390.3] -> 1.24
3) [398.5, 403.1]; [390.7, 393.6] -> 1.25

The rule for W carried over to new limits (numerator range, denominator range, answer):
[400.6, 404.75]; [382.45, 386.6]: 1.38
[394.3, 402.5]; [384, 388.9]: 1.13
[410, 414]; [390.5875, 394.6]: 1.24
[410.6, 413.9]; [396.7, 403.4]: 1.09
